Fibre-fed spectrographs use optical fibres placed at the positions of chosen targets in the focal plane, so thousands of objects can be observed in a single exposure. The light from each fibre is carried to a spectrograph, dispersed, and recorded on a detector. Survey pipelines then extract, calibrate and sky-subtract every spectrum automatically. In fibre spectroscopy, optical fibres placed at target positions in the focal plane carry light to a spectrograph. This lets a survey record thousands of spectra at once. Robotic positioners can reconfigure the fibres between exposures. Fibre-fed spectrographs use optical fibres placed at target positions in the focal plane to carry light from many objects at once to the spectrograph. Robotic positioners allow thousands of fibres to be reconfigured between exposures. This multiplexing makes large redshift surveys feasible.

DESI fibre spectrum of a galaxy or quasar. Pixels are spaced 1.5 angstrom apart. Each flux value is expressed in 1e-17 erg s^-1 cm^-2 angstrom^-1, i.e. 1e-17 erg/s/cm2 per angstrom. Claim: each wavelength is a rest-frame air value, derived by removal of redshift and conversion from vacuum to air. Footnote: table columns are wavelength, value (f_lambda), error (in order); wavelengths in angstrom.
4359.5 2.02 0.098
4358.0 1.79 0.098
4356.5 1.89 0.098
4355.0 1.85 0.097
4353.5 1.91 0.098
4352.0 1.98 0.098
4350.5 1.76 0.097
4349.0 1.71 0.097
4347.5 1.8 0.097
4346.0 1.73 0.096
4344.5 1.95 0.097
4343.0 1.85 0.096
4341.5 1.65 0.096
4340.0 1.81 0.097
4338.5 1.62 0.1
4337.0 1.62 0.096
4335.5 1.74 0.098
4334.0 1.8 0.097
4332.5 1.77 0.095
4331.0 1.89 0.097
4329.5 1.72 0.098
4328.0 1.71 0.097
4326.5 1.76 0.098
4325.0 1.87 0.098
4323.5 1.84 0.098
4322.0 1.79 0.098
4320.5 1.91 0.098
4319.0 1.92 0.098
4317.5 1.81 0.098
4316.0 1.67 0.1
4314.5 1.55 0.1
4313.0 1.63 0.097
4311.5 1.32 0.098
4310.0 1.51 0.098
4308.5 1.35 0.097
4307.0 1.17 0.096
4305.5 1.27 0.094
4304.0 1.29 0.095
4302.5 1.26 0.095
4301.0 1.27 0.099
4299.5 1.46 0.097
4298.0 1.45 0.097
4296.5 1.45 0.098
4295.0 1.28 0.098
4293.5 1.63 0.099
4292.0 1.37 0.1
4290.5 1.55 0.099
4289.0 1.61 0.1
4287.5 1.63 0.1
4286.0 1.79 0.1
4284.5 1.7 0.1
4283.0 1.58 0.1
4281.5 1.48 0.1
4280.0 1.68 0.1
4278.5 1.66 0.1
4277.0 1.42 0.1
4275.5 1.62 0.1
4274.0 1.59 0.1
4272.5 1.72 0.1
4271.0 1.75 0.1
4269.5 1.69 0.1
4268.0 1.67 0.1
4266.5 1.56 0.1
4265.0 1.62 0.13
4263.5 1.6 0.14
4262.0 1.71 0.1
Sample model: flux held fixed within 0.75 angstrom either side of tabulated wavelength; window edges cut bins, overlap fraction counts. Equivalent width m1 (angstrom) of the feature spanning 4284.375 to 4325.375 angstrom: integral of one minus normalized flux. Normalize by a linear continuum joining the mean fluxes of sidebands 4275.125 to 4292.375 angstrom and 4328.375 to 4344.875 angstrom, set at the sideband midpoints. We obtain 2.9 angstrom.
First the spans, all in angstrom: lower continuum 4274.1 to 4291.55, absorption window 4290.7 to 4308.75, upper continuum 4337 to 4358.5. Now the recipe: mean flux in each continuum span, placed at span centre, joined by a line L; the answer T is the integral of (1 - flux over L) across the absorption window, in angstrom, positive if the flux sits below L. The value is 3.22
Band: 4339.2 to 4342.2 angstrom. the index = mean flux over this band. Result 1.73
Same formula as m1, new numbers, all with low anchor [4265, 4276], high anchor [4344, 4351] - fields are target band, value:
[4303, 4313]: 2.2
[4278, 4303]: 2.5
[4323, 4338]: -0.1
